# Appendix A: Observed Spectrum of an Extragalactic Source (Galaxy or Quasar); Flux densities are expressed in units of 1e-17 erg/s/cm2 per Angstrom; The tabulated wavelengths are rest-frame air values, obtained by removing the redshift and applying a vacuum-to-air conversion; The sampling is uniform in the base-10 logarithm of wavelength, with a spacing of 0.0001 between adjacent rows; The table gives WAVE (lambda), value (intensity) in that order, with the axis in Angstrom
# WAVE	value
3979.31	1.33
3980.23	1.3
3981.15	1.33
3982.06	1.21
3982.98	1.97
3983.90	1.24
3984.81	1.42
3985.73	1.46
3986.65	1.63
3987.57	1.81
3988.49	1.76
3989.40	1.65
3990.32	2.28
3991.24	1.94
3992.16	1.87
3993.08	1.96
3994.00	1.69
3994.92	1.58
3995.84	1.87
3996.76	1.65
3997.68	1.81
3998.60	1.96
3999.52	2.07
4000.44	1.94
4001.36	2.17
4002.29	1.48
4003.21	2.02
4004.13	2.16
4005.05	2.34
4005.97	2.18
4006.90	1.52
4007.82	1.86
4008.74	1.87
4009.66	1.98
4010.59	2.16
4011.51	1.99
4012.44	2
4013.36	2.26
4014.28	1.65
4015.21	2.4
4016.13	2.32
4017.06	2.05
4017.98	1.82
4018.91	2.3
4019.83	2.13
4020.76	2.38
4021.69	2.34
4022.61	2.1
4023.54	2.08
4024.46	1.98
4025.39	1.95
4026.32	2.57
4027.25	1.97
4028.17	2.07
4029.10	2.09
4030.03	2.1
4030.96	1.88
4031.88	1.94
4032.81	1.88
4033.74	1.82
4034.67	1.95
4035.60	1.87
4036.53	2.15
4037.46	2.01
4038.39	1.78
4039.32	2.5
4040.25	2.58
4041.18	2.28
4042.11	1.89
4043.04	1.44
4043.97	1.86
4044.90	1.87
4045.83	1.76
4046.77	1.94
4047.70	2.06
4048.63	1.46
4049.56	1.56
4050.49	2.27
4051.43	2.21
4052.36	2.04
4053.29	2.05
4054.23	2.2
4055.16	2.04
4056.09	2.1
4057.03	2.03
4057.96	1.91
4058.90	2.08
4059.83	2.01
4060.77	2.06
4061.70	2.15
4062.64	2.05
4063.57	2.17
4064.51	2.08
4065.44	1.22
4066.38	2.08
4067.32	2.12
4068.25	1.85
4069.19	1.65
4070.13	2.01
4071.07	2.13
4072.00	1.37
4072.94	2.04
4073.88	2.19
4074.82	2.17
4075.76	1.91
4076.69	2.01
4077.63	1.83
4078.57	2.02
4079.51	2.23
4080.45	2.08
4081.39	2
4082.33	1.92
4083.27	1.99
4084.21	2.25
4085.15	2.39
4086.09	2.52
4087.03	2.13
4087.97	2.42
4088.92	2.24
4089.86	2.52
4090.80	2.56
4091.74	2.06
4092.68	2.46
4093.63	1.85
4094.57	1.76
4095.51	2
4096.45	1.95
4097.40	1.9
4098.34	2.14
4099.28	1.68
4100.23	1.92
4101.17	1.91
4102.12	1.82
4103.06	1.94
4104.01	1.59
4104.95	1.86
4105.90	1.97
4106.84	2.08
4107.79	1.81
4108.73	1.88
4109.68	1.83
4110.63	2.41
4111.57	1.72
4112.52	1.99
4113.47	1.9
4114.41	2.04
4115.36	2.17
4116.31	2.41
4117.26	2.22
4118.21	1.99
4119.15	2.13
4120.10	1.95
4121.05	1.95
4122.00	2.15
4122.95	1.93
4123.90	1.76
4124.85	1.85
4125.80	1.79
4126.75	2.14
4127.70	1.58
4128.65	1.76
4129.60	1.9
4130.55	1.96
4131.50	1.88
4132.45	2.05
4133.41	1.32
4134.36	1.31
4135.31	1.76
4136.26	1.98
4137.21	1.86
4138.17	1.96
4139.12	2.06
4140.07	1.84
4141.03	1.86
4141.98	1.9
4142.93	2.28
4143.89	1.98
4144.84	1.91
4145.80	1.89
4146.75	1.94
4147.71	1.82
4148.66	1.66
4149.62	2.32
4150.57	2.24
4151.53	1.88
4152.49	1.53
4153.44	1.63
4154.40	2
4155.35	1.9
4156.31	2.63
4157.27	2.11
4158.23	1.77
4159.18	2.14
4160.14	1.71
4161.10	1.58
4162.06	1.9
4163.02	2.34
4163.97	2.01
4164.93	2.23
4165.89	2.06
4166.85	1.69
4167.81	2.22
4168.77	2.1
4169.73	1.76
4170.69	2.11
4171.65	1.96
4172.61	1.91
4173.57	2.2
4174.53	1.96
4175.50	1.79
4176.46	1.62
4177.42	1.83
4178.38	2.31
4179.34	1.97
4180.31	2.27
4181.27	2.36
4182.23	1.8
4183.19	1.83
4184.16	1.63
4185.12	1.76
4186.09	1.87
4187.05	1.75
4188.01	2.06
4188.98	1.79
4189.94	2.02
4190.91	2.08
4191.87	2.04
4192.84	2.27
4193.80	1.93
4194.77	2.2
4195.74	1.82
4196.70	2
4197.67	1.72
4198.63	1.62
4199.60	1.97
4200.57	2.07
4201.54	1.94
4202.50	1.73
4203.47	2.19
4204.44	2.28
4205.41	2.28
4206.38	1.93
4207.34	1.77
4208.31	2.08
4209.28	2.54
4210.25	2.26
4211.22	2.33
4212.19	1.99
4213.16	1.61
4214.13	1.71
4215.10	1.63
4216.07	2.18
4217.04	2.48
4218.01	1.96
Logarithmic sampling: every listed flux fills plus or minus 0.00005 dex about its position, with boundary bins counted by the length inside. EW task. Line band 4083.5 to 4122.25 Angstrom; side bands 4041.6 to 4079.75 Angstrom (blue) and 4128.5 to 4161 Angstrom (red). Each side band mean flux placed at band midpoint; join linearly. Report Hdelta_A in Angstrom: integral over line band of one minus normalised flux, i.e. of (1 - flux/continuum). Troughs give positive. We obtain -2.6 Angstrom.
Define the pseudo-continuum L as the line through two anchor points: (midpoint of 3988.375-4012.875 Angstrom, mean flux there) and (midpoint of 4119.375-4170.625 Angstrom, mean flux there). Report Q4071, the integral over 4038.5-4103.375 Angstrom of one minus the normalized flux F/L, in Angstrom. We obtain -3.6 Angstrom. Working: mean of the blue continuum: 1.92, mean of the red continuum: 1.92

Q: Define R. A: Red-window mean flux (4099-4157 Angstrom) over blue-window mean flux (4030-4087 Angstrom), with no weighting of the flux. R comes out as 0.96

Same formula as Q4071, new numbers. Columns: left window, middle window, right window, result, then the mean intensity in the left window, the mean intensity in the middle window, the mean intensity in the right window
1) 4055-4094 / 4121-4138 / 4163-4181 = 1.75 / 2.07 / 1.83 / 2.01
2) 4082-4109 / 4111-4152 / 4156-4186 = 1.79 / 2.05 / 1.93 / 1.98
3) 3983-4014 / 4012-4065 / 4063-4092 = -2.01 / 1.87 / 2.04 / 2.07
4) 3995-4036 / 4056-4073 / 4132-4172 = 0.34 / 2.02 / 1.95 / 1.93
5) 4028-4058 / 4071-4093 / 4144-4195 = -1.78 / 1.99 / 2.14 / 1.97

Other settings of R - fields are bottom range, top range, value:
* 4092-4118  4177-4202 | 0.99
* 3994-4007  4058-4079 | 1.03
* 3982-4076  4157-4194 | 1.00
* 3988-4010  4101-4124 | 1.04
